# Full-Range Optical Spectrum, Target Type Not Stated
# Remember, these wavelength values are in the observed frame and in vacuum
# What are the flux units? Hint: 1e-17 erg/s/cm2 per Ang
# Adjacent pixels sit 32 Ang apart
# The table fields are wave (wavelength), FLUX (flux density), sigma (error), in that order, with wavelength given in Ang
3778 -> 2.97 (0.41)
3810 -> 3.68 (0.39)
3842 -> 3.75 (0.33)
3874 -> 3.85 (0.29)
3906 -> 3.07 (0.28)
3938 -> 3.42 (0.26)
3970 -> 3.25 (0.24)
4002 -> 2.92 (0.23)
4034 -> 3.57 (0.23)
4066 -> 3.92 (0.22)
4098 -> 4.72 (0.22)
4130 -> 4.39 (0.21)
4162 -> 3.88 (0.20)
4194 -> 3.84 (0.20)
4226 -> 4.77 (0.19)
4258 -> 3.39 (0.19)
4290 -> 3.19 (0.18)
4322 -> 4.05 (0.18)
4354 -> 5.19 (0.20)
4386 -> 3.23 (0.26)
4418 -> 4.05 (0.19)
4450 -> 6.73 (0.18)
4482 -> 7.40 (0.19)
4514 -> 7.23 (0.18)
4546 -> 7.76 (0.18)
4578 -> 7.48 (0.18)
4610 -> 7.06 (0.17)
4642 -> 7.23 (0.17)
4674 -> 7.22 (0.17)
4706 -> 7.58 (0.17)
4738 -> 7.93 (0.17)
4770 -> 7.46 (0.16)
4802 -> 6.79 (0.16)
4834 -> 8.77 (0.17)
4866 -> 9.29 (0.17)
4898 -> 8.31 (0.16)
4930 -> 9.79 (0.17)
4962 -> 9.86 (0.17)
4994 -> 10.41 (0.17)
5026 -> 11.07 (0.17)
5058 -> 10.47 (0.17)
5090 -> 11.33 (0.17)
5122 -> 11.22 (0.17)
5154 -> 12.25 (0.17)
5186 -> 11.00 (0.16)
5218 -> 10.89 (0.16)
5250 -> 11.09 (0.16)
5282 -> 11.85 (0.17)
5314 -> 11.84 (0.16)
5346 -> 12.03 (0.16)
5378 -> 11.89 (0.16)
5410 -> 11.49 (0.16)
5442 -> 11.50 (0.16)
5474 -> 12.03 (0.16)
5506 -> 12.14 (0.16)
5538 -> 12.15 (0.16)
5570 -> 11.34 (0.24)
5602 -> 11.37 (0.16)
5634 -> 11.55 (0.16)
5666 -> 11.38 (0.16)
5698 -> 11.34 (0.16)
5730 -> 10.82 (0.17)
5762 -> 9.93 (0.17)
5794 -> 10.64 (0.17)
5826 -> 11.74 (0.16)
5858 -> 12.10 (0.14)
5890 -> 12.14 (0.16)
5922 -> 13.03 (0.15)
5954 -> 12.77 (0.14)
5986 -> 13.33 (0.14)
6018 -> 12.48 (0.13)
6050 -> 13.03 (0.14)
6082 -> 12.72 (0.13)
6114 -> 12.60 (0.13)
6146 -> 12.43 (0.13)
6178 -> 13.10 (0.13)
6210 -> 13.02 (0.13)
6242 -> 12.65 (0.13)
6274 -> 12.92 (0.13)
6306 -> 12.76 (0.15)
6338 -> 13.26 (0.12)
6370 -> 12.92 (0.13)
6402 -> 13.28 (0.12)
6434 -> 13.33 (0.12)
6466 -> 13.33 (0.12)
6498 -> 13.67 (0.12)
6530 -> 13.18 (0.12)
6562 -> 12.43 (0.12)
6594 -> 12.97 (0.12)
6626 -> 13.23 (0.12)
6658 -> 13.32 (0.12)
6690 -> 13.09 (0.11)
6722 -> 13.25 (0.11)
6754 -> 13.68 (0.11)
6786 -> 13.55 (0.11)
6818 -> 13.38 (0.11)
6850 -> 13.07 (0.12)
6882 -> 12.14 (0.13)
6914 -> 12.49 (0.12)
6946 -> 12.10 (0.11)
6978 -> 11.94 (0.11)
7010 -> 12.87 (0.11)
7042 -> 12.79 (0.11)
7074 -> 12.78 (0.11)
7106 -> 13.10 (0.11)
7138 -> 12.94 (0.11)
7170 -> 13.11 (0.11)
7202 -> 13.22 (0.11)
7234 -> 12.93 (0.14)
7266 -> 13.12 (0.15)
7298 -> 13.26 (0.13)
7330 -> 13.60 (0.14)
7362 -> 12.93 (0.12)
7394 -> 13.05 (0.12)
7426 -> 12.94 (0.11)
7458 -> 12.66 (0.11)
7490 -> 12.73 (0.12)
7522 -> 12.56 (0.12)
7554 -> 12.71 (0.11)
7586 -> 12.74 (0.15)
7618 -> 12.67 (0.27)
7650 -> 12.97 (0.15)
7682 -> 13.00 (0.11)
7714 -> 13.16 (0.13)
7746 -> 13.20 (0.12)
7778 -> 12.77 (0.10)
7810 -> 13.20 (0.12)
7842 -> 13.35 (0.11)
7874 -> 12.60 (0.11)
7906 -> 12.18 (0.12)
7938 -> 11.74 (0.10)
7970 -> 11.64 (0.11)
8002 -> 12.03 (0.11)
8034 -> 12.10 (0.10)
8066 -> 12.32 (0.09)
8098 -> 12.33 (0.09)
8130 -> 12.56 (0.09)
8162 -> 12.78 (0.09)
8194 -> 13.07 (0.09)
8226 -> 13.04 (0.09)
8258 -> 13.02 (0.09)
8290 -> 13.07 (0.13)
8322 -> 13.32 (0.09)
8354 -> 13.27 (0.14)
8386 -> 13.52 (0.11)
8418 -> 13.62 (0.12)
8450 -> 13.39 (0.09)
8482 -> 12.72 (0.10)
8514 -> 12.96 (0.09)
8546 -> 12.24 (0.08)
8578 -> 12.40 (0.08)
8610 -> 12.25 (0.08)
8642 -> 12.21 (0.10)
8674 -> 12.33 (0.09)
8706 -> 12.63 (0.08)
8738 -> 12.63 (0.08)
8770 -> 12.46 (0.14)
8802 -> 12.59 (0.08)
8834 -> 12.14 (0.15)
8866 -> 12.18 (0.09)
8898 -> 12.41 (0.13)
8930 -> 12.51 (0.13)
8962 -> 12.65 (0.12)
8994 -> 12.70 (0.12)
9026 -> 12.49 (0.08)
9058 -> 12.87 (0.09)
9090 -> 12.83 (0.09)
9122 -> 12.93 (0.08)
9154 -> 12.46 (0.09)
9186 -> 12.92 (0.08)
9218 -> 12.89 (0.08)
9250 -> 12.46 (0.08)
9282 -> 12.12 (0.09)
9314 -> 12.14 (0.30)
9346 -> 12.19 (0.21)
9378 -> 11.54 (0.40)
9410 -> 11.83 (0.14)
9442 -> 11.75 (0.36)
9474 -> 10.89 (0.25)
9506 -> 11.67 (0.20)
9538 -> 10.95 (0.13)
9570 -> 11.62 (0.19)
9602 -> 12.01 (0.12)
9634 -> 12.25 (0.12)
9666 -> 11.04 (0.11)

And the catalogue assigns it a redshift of 0.115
